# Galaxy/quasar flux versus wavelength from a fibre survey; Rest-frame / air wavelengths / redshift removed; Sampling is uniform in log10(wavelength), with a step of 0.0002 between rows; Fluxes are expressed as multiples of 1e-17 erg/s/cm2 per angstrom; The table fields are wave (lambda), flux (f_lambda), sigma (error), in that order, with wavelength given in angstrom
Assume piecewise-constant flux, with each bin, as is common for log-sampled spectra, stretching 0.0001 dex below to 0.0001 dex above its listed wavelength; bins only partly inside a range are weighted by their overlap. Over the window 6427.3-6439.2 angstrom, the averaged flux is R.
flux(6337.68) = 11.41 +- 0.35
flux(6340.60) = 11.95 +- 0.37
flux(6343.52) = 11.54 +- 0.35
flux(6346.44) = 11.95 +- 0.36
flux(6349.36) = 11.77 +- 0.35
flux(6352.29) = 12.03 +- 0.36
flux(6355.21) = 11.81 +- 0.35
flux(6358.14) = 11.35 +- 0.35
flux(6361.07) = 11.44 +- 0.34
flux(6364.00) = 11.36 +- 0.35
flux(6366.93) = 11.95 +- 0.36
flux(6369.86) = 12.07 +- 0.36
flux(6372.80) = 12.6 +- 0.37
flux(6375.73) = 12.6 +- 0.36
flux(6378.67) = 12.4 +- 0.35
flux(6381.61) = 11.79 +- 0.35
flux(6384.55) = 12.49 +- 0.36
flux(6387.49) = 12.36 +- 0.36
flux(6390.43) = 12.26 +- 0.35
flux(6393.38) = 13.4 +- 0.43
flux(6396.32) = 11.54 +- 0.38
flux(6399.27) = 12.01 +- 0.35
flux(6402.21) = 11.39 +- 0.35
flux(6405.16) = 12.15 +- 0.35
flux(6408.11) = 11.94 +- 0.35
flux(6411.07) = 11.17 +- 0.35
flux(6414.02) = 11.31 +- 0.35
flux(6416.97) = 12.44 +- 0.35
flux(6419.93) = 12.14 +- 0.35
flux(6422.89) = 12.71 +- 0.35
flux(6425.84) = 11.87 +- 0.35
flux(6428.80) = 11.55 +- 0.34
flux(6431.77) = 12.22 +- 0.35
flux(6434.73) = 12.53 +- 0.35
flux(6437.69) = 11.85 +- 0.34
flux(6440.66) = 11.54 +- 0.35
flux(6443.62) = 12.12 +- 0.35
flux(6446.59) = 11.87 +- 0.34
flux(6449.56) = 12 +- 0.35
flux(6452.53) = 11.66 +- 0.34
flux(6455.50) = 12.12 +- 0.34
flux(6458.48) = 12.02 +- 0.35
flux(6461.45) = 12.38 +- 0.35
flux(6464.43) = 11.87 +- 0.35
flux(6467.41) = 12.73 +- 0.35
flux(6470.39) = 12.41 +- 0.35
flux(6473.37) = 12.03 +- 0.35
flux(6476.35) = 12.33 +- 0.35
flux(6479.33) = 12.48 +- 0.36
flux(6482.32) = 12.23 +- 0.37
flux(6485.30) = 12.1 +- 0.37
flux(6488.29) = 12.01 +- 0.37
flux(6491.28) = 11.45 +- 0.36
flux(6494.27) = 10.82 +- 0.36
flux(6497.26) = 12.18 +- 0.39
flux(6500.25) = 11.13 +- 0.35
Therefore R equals 12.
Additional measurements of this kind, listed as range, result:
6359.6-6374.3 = 11.9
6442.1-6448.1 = 12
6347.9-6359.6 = 11.7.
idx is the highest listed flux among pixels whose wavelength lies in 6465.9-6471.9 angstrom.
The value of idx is 12.73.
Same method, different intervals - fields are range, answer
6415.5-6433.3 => 12.71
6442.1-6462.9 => 12.38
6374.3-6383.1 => 12.6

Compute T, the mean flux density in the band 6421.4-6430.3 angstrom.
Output 12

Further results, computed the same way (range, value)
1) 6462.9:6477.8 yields 12.3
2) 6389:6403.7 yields 12.1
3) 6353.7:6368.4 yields 11.6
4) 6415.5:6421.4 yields 12.3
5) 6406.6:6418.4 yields 11.7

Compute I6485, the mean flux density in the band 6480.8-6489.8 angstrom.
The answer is 12.1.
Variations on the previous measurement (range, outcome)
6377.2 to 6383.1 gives 12.1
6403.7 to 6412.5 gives 11.7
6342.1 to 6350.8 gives 11.8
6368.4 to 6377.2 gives 12.4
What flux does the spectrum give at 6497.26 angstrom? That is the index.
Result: 12.18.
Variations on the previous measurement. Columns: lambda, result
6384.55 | 12.49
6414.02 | 11.31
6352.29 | 12.03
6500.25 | 11.13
